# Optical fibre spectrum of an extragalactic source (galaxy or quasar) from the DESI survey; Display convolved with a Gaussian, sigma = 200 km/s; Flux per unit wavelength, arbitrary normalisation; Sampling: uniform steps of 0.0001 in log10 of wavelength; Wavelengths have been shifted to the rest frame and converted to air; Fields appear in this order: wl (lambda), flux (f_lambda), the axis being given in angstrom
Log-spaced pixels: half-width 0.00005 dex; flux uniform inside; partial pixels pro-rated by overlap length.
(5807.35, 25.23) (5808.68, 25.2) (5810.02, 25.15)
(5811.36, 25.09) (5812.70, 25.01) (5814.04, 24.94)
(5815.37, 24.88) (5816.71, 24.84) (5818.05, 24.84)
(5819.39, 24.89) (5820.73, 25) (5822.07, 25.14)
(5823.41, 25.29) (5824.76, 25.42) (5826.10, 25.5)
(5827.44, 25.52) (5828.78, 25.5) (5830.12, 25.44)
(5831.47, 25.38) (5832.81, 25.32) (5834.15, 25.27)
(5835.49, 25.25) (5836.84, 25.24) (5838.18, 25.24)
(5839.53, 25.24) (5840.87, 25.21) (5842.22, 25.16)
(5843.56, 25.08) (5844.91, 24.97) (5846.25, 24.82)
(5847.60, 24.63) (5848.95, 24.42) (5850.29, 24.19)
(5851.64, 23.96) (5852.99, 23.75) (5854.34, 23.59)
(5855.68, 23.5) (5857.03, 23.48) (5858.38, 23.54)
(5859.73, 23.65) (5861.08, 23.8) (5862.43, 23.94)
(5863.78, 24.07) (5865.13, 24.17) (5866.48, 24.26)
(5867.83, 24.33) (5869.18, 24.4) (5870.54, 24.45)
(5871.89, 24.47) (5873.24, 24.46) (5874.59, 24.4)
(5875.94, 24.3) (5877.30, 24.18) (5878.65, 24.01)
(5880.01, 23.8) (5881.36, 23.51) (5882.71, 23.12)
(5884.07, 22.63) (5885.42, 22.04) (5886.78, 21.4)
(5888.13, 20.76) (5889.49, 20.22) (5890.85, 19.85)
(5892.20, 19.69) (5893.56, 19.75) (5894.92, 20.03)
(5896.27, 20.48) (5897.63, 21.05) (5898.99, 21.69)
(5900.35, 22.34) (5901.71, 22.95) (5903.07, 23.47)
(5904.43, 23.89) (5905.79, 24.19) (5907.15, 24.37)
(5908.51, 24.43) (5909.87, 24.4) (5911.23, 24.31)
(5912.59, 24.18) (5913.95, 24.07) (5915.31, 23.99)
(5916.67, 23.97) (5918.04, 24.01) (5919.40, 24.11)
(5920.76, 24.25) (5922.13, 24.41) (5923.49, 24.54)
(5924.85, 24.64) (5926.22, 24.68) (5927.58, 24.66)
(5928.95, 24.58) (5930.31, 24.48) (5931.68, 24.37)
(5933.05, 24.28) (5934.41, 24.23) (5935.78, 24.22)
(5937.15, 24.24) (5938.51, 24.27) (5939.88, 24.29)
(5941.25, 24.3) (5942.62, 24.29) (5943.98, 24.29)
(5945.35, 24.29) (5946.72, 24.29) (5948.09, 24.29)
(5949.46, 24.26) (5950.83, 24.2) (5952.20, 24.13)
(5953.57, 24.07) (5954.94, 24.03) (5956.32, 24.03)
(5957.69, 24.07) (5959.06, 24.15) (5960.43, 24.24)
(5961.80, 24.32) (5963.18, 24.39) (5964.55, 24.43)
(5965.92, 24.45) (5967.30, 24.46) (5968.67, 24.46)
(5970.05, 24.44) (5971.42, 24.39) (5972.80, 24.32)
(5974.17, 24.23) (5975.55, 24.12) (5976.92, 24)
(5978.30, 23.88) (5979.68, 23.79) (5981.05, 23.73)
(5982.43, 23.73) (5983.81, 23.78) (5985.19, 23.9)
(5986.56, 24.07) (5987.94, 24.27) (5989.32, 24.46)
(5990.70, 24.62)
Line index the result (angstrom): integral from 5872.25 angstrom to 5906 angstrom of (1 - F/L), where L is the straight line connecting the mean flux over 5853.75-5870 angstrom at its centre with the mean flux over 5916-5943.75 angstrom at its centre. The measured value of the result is 2.5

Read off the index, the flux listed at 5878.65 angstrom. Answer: 24.01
